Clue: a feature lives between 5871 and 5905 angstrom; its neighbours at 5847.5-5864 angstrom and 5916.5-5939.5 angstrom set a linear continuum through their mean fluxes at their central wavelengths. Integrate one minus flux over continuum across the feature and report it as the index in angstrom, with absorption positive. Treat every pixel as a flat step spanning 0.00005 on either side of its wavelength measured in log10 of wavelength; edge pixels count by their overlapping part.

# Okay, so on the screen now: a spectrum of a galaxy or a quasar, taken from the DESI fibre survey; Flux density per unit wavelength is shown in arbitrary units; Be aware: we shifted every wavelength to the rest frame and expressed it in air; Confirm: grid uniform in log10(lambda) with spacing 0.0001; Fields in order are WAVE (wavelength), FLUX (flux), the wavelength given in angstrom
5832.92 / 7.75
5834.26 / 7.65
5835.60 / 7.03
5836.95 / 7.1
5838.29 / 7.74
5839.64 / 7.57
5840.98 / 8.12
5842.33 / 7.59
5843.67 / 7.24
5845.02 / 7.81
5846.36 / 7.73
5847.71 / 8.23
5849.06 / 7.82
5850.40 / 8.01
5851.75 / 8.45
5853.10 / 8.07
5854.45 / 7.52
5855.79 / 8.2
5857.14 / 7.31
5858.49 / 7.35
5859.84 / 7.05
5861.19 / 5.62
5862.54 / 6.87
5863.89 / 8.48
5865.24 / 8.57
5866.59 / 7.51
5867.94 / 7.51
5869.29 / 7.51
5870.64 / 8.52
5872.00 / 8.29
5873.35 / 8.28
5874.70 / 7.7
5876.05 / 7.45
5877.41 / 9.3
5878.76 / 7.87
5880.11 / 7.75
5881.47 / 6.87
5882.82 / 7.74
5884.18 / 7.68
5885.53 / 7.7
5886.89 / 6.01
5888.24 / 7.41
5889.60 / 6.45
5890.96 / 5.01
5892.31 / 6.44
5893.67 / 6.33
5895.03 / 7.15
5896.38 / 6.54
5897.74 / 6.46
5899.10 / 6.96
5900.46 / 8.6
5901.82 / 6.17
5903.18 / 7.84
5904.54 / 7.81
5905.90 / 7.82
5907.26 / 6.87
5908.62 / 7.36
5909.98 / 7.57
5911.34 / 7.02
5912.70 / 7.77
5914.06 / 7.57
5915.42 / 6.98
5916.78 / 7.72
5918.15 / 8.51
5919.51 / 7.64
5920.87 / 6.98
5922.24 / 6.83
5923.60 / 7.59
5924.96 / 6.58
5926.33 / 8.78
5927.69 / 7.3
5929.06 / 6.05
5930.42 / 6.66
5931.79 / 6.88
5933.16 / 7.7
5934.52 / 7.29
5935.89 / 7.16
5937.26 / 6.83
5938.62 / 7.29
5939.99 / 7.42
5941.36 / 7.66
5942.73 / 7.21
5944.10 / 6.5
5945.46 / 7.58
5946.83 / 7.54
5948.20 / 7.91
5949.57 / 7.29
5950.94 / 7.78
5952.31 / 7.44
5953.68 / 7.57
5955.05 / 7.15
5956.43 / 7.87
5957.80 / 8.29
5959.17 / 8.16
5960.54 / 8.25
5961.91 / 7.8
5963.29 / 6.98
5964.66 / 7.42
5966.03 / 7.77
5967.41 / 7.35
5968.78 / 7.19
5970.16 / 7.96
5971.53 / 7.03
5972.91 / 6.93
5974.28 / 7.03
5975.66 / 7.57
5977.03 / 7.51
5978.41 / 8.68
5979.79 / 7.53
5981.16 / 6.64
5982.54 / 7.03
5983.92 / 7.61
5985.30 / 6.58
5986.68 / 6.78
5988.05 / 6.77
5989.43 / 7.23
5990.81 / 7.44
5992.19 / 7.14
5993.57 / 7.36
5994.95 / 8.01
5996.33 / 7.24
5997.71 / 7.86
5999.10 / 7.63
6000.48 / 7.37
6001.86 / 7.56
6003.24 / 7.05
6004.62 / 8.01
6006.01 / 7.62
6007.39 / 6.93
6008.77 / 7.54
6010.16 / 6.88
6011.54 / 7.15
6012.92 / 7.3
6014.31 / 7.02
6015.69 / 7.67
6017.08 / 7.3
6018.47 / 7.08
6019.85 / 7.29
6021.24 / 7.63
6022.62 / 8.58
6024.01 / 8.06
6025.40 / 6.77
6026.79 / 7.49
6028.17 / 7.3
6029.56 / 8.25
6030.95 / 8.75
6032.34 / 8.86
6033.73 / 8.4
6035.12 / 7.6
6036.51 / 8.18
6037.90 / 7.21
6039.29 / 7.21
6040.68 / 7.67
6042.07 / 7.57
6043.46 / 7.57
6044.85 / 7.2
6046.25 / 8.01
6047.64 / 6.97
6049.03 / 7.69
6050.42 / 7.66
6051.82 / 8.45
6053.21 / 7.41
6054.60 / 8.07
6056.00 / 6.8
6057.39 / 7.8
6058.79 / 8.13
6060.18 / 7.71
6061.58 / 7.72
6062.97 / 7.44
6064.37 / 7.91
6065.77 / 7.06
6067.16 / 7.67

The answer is 0.7 angstrom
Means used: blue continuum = 7.57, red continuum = 7.27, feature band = 7.28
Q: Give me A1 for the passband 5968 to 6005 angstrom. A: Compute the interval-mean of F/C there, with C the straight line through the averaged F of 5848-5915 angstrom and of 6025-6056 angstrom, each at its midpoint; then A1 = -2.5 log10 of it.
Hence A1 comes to 0.04 mag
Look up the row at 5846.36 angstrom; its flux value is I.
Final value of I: 7.73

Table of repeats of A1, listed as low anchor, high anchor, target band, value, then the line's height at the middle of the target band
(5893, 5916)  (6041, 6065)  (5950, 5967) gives -0.04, 7.38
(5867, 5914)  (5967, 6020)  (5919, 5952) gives 0.01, 7.34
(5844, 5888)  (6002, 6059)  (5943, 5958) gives 0.02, 7.66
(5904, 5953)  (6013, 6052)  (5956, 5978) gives -0.02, 7.48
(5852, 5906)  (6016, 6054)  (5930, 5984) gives 0.02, 7.55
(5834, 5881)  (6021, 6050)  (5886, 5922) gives 0.09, 7.74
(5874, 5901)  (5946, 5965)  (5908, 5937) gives 0.02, 7.43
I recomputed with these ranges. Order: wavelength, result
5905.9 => 7.82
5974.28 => 7.03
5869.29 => 7.51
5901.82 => 6.17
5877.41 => 9.3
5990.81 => 7.44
